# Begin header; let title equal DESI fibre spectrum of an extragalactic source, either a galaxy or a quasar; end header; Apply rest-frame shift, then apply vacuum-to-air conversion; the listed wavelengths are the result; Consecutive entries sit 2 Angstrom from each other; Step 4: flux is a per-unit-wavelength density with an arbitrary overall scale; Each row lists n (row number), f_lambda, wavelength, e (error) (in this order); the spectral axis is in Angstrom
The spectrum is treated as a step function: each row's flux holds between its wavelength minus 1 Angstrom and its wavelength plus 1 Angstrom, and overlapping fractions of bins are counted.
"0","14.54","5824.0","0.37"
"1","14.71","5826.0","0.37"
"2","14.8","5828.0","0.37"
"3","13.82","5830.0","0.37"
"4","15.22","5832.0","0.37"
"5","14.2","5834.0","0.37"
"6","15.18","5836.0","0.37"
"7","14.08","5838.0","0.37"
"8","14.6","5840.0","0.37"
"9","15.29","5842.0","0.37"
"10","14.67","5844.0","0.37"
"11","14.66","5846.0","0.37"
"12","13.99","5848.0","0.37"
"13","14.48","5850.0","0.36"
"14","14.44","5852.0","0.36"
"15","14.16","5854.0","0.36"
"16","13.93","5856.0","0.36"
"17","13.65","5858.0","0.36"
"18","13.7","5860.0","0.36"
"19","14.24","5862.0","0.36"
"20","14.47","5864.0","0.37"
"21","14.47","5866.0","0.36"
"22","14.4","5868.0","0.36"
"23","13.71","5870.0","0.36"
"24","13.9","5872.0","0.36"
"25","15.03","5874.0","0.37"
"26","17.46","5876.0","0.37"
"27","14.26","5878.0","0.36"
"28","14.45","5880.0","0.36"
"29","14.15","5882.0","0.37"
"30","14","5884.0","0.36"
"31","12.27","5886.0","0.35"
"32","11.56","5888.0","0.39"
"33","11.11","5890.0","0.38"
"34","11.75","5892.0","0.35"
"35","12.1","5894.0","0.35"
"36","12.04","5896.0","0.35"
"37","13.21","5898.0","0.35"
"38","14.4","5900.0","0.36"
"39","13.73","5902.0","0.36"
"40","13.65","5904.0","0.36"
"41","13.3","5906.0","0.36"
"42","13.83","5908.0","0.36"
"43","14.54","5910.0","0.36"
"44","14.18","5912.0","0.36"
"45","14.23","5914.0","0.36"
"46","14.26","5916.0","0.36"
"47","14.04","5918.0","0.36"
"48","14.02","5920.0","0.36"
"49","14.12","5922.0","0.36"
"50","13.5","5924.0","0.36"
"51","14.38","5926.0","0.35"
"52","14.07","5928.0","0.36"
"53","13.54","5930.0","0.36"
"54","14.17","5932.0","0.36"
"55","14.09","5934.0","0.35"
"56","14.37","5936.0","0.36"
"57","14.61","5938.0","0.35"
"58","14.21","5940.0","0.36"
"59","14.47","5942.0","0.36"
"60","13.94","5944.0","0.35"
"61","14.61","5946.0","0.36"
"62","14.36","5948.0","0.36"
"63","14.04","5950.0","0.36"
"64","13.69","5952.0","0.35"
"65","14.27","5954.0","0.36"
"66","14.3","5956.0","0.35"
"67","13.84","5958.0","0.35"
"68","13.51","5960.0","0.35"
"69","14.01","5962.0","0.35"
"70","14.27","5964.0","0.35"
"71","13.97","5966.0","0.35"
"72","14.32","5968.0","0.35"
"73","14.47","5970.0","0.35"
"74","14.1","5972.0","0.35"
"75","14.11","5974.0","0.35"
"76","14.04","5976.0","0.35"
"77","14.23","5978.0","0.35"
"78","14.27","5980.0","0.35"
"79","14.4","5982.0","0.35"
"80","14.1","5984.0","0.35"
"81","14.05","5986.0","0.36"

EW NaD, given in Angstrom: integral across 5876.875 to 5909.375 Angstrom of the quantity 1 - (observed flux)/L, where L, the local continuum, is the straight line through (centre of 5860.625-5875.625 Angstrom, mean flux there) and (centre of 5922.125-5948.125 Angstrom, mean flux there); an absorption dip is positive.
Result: 2.69 Angstrom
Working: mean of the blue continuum 14.4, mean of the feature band 13.1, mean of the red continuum 14.2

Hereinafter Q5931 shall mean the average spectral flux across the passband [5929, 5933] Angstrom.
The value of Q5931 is 13.9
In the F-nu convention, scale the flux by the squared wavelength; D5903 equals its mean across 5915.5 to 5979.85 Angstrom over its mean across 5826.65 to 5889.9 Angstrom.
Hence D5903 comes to 1.02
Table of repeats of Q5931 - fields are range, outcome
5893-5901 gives 12.9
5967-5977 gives 14.2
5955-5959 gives 14.1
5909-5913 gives 14.4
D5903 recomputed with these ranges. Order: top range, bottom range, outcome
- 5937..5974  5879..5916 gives 1.09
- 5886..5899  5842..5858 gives 0.85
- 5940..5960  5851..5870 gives 1.03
